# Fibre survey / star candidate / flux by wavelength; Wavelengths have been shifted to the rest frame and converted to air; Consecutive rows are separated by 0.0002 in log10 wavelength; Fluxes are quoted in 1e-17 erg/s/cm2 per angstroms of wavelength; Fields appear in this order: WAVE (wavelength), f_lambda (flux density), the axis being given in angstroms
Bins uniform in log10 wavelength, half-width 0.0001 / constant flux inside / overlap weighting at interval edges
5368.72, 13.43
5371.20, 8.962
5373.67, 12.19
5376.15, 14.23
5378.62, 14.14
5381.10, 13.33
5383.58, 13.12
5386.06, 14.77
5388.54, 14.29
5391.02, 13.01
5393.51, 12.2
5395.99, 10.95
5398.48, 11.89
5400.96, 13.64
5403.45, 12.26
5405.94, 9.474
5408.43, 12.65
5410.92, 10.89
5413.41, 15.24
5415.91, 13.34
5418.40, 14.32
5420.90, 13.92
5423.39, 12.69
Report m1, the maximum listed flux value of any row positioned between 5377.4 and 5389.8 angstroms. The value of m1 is 14.77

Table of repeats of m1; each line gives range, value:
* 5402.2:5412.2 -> 12.65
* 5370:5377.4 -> 14.23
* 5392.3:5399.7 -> 12.2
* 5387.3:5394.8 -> 14.29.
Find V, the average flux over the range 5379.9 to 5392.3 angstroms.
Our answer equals 13.7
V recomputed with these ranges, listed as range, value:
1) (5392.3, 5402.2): 12.2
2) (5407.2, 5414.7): 12.9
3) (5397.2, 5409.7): 12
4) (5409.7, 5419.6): 13.5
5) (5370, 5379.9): 12.4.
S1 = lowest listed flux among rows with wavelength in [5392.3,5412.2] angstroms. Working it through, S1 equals 9.474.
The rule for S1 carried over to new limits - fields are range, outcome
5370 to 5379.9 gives 8.962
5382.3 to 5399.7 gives 10.95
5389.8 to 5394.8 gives 12.2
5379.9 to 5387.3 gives 13.12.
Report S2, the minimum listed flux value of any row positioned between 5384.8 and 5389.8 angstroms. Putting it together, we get 14.29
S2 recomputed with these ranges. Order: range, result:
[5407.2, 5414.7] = 10.89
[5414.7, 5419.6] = 13.34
